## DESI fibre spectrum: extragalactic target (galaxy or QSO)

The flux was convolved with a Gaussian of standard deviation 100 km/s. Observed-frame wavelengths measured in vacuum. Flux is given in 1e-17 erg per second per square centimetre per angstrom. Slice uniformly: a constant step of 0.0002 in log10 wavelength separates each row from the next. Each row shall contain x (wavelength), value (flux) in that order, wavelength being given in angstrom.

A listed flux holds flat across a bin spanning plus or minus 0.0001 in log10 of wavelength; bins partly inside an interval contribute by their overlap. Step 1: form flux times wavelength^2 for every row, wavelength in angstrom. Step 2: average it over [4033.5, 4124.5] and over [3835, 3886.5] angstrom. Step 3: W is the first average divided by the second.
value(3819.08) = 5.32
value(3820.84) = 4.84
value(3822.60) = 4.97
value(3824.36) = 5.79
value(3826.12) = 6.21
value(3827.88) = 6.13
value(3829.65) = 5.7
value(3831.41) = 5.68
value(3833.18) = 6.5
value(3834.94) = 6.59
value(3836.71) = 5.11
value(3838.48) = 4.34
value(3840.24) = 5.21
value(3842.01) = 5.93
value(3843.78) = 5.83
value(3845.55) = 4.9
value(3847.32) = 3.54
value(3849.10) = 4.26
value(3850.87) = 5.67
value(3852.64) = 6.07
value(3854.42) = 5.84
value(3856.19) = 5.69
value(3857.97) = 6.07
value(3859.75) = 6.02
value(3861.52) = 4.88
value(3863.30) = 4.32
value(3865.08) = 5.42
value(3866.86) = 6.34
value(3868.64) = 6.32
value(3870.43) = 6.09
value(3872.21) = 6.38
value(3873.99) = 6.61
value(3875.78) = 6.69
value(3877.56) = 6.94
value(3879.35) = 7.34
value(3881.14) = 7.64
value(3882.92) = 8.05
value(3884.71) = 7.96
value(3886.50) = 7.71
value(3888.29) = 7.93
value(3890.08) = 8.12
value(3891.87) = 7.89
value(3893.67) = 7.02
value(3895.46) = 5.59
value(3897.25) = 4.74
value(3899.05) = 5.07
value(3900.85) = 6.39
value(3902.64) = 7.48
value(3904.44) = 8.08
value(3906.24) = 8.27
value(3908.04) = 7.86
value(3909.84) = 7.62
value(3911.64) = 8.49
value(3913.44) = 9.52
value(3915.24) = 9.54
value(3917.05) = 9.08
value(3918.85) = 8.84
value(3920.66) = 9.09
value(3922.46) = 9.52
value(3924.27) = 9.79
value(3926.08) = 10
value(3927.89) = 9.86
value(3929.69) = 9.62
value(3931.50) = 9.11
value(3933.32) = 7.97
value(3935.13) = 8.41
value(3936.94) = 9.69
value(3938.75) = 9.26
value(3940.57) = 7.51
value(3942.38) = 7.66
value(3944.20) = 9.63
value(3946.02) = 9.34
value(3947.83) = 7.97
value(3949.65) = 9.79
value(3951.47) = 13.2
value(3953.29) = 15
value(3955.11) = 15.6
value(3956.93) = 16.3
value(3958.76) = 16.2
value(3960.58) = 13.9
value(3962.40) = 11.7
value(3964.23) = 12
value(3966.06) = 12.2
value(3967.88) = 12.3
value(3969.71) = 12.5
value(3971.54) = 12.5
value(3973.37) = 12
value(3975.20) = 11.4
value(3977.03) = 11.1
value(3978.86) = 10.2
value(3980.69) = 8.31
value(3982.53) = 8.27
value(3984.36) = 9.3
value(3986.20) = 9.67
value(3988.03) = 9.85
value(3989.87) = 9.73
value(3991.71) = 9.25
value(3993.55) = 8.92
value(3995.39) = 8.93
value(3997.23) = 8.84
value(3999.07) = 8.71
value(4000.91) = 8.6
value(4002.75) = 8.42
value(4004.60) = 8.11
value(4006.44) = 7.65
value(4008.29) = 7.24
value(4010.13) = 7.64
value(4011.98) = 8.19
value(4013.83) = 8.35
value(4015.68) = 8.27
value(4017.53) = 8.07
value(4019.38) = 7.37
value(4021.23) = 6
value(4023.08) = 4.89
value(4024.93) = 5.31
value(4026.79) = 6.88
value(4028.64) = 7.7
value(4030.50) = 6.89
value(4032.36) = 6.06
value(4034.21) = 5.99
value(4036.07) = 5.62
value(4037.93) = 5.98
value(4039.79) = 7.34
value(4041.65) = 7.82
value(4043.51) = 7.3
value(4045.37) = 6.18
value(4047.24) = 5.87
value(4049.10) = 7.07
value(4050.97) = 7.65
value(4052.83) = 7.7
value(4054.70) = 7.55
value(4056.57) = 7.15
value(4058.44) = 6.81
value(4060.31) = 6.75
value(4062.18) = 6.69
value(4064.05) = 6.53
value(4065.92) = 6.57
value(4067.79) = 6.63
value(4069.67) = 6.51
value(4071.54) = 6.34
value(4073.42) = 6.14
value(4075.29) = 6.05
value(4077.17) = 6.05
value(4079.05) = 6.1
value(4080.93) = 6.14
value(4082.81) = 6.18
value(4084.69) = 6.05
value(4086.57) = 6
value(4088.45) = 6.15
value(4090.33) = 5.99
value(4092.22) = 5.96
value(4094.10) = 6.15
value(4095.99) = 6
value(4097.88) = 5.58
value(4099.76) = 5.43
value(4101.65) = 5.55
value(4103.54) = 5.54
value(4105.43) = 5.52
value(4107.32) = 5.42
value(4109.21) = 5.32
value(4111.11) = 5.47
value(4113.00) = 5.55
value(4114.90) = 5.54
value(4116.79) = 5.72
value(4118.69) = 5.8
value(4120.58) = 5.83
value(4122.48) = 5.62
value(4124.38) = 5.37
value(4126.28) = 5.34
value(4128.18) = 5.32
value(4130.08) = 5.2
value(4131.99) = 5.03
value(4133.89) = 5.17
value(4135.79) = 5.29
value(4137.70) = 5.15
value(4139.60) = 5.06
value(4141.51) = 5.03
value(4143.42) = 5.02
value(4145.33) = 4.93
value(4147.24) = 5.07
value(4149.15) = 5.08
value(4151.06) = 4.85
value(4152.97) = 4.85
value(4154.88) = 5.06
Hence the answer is 1.16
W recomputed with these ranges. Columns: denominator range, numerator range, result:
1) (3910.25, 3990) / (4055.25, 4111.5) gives 0.62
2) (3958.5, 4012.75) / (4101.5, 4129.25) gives 0.59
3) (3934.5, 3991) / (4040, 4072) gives 0.65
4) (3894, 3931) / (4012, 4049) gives 0.87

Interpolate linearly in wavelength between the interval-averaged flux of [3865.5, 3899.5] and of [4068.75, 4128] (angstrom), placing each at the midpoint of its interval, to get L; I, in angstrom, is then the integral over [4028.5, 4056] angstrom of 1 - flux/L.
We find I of -3.4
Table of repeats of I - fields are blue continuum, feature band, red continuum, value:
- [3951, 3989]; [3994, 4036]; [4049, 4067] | 9.21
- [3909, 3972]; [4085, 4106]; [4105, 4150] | 1.38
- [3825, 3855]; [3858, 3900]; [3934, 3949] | 1.06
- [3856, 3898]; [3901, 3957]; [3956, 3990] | -1.06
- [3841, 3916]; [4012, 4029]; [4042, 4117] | -1.80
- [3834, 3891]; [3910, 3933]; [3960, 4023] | -4.86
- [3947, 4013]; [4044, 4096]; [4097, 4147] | 5.67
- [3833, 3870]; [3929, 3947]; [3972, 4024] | -3.48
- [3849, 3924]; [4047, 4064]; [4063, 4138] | -2.78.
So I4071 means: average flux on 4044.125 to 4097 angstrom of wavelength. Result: 6.46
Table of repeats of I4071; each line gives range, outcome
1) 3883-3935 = 8.15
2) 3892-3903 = 6.11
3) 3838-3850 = 4.88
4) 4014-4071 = 6.79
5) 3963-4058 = 8.36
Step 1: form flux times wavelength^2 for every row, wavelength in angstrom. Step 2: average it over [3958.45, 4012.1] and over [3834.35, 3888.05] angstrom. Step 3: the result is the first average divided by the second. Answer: 1.78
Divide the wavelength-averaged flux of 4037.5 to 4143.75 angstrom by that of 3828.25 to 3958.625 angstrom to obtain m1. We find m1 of 0.79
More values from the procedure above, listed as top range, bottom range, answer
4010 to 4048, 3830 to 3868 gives 1.25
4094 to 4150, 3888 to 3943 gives 0.65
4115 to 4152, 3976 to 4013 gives 0.59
